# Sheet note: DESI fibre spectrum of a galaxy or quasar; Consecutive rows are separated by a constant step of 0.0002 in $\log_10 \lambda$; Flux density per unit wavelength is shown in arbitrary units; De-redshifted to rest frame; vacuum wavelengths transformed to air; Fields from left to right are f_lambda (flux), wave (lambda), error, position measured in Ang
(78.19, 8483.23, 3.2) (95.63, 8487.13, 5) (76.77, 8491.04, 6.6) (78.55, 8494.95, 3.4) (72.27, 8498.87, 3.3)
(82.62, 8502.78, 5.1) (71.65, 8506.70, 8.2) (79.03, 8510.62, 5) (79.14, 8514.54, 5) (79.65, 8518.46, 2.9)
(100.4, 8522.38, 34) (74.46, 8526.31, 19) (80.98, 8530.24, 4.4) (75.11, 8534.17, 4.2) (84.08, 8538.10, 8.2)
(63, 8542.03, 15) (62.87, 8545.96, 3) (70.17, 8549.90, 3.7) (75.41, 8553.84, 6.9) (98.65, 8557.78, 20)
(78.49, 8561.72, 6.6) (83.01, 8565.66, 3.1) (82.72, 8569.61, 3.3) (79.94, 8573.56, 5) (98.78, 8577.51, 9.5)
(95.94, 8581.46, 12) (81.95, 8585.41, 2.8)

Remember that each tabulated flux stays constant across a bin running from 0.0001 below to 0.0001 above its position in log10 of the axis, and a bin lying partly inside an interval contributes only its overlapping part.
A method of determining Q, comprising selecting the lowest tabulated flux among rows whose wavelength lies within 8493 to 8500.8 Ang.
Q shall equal 72.27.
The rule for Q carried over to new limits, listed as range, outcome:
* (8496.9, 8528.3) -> 71.65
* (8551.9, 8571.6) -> 75.41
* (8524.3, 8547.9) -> 62.87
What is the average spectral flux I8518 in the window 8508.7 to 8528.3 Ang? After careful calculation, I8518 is 82.5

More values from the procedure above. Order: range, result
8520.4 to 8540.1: 83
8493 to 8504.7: 77.8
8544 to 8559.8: 76.8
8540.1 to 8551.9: 65.4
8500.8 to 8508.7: 77.1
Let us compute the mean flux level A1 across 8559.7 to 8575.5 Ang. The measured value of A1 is 81.1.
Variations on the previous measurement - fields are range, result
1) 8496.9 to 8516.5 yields 76.9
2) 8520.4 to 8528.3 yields 87.4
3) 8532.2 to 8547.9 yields 71.3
